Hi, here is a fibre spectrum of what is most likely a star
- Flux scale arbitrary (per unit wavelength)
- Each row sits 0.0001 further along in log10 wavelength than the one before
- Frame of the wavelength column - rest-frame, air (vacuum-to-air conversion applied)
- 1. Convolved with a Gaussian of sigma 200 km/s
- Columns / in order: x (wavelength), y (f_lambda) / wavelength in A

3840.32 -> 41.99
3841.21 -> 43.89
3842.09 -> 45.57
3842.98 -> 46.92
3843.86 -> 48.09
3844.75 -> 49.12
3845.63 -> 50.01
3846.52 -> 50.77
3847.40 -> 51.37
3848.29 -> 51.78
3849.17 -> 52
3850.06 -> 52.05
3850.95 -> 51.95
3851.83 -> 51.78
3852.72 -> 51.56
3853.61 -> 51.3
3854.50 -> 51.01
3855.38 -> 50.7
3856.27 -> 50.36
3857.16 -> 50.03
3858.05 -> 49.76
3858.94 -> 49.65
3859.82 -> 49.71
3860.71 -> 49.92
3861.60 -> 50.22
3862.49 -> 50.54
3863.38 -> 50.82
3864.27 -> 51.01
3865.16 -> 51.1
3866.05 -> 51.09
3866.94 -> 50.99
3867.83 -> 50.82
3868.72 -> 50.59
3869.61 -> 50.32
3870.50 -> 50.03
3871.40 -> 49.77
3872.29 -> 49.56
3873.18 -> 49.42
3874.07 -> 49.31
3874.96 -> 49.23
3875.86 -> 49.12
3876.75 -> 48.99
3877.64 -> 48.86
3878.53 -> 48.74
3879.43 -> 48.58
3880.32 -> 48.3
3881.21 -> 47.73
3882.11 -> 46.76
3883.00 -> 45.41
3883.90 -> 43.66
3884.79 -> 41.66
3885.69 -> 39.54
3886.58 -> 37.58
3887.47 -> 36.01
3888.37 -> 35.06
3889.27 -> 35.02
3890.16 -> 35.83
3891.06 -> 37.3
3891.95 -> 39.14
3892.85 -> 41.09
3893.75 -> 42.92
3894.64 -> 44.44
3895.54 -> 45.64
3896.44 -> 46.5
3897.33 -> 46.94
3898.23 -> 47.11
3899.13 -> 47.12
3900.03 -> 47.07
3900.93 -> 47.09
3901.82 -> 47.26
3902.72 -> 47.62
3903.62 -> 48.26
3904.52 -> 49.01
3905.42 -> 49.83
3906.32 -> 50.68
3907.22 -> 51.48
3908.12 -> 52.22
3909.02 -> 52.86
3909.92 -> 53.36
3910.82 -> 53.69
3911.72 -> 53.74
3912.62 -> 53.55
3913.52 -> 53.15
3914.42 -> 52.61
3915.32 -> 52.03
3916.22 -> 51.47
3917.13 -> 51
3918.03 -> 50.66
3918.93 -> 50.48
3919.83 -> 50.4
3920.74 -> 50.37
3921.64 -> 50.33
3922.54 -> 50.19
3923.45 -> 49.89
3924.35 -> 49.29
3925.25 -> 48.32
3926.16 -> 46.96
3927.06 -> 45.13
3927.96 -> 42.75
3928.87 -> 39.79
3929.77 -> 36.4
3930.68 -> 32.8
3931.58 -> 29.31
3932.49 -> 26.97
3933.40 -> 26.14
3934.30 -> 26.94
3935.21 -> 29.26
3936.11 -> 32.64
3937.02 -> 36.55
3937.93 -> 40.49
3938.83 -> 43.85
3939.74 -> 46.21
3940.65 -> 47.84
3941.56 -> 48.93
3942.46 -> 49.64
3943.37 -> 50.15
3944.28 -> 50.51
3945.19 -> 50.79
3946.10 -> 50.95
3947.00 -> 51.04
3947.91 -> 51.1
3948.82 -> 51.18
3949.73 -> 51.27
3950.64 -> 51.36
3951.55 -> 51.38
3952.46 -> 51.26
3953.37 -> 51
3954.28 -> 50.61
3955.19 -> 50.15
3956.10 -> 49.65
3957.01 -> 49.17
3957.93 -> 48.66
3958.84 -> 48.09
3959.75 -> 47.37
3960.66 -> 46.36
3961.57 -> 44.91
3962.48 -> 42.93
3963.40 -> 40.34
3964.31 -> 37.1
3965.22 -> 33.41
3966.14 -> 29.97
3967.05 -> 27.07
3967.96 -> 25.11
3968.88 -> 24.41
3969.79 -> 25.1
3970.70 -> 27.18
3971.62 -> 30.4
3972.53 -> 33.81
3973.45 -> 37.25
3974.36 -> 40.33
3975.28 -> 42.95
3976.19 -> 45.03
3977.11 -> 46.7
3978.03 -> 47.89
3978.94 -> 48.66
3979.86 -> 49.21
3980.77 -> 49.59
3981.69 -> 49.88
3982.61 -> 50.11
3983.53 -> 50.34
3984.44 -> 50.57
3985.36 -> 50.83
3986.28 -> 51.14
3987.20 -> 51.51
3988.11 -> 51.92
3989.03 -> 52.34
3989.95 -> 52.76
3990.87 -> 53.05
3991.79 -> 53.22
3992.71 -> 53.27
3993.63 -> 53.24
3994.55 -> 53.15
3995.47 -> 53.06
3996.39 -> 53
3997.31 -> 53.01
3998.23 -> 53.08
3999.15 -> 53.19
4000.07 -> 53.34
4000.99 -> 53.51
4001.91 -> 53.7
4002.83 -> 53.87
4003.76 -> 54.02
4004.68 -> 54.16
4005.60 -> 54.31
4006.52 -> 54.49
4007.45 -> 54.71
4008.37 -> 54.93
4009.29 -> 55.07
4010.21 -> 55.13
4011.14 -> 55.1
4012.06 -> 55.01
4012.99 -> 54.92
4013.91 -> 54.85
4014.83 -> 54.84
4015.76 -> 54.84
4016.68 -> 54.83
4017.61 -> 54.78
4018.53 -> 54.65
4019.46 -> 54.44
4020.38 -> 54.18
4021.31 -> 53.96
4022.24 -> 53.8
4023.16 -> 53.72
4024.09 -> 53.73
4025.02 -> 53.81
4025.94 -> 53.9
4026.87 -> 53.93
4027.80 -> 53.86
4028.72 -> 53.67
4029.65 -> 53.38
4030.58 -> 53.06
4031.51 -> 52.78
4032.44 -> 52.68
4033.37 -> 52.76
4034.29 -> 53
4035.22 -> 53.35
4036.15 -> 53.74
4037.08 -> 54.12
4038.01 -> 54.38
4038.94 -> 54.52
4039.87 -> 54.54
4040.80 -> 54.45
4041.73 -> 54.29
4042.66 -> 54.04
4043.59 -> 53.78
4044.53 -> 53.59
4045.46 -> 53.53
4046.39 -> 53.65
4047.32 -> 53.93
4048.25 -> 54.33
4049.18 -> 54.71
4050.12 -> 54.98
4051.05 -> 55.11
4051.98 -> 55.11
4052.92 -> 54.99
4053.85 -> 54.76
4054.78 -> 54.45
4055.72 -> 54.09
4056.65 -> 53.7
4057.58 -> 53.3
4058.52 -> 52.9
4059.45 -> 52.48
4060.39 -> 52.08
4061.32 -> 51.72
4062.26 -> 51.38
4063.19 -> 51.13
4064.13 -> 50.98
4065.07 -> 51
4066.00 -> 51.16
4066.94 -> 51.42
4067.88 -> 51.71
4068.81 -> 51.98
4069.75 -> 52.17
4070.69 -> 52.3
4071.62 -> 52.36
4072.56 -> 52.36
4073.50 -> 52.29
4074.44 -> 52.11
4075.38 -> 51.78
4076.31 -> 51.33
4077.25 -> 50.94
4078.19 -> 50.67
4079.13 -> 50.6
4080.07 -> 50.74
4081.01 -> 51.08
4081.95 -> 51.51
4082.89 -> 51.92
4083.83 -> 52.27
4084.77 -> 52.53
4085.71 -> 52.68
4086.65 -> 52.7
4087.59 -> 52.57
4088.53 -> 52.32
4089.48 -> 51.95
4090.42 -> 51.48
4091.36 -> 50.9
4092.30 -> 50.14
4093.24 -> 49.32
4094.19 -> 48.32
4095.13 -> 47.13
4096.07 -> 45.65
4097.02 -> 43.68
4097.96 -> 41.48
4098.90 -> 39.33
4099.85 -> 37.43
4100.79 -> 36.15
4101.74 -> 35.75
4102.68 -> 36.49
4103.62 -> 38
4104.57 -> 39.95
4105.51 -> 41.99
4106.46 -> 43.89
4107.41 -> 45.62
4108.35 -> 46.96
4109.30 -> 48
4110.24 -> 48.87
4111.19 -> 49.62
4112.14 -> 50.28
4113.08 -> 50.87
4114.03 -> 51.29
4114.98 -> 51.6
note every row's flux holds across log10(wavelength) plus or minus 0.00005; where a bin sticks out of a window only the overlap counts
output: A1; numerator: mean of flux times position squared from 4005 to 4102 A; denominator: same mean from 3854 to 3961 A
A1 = 1.20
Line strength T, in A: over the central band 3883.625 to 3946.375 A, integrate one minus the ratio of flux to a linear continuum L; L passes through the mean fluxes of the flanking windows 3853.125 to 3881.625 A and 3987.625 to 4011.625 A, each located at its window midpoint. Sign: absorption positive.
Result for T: 7.8 A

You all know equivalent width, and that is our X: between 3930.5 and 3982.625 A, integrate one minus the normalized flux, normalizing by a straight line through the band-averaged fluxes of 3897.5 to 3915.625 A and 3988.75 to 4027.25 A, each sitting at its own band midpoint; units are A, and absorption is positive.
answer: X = 10.0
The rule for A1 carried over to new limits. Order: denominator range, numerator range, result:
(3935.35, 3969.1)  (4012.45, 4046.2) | 1.26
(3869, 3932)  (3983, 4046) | 1.22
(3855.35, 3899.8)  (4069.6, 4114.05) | 1.15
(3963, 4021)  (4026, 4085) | 1.13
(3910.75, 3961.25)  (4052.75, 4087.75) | 1.20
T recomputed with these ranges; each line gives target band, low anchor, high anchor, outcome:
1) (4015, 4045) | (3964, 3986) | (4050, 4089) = -4.3 A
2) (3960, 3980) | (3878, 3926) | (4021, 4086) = 4.9 A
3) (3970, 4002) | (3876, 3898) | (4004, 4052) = 1.6 A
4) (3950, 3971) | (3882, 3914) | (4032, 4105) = 2.6 A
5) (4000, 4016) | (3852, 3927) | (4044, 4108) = -1.7 A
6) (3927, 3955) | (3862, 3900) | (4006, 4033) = 3.5 A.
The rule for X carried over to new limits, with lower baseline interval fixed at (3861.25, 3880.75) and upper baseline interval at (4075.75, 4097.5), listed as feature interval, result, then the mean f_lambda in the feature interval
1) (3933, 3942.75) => 2.2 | 38.9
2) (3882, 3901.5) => 3.0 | 42.2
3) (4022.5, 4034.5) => -0.7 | 53.5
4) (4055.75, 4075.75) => -0.6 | 52.1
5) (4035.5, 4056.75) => -1.6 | 54.3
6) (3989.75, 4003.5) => -0.8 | 53.2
